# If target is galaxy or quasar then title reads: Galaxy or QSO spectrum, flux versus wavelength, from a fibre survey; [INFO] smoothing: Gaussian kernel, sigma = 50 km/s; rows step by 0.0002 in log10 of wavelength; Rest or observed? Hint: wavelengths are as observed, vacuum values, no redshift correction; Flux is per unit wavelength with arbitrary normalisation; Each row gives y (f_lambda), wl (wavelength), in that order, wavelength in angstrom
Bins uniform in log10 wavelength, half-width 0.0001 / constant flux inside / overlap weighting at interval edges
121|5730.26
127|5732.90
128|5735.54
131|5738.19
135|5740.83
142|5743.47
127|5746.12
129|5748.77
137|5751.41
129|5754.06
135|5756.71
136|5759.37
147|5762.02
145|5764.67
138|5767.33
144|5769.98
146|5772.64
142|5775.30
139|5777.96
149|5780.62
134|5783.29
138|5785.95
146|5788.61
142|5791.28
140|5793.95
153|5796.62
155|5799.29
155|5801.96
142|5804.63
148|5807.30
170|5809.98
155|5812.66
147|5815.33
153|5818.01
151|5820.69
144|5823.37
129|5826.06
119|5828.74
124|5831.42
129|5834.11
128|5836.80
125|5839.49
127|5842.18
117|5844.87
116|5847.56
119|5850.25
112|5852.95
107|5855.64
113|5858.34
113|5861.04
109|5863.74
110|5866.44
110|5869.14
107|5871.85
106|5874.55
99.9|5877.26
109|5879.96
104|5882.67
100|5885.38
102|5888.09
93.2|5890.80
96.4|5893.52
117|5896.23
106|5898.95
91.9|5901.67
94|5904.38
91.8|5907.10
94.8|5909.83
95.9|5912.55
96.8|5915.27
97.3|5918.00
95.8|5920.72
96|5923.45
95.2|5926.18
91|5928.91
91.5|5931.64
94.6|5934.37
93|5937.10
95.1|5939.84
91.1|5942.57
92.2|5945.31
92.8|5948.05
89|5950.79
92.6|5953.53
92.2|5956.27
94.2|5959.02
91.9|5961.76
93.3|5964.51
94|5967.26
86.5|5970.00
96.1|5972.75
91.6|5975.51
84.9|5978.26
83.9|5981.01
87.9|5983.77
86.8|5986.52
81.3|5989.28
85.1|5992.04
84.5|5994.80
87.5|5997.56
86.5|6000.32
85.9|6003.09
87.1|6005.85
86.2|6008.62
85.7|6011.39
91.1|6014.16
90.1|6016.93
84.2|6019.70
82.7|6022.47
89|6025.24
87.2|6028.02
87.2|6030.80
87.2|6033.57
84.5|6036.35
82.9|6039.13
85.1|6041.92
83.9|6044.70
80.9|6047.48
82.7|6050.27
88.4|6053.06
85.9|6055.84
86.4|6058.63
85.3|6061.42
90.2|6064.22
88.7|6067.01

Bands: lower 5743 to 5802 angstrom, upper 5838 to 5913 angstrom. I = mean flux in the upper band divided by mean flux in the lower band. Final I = 0.8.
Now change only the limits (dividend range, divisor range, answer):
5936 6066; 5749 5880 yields 0.66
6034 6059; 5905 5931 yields 0.89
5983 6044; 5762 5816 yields 0.59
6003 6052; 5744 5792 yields 0.62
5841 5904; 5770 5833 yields 0.75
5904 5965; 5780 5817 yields 0.63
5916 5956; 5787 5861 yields 0.69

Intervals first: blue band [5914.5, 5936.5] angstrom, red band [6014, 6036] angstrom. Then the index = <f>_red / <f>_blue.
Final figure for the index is 0.9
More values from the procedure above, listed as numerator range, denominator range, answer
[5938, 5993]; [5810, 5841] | 0.65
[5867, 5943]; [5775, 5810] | 0.68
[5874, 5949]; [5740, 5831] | 0.68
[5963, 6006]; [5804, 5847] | 0.64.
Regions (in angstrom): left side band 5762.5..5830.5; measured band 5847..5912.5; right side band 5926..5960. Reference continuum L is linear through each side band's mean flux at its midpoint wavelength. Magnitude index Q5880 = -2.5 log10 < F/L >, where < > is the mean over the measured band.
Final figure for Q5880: 0.10 mag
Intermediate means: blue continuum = 145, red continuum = 92.5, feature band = 105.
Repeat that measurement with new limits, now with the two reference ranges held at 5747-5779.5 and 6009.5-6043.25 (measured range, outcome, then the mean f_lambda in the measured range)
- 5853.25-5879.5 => 0.09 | 109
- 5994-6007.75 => 0.06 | 86.4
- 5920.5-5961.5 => 0.12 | 93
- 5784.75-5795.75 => -0.07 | 142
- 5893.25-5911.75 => 0.13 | 98.9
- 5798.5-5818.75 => -0.18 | 153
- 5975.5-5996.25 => 0.11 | 85.4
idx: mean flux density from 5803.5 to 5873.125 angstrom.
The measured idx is 128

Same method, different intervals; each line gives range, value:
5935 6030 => 88.9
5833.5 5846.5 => 125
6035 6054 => 83.9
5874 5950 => 97.1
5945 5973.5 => 92.2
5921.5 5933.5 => 93.6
